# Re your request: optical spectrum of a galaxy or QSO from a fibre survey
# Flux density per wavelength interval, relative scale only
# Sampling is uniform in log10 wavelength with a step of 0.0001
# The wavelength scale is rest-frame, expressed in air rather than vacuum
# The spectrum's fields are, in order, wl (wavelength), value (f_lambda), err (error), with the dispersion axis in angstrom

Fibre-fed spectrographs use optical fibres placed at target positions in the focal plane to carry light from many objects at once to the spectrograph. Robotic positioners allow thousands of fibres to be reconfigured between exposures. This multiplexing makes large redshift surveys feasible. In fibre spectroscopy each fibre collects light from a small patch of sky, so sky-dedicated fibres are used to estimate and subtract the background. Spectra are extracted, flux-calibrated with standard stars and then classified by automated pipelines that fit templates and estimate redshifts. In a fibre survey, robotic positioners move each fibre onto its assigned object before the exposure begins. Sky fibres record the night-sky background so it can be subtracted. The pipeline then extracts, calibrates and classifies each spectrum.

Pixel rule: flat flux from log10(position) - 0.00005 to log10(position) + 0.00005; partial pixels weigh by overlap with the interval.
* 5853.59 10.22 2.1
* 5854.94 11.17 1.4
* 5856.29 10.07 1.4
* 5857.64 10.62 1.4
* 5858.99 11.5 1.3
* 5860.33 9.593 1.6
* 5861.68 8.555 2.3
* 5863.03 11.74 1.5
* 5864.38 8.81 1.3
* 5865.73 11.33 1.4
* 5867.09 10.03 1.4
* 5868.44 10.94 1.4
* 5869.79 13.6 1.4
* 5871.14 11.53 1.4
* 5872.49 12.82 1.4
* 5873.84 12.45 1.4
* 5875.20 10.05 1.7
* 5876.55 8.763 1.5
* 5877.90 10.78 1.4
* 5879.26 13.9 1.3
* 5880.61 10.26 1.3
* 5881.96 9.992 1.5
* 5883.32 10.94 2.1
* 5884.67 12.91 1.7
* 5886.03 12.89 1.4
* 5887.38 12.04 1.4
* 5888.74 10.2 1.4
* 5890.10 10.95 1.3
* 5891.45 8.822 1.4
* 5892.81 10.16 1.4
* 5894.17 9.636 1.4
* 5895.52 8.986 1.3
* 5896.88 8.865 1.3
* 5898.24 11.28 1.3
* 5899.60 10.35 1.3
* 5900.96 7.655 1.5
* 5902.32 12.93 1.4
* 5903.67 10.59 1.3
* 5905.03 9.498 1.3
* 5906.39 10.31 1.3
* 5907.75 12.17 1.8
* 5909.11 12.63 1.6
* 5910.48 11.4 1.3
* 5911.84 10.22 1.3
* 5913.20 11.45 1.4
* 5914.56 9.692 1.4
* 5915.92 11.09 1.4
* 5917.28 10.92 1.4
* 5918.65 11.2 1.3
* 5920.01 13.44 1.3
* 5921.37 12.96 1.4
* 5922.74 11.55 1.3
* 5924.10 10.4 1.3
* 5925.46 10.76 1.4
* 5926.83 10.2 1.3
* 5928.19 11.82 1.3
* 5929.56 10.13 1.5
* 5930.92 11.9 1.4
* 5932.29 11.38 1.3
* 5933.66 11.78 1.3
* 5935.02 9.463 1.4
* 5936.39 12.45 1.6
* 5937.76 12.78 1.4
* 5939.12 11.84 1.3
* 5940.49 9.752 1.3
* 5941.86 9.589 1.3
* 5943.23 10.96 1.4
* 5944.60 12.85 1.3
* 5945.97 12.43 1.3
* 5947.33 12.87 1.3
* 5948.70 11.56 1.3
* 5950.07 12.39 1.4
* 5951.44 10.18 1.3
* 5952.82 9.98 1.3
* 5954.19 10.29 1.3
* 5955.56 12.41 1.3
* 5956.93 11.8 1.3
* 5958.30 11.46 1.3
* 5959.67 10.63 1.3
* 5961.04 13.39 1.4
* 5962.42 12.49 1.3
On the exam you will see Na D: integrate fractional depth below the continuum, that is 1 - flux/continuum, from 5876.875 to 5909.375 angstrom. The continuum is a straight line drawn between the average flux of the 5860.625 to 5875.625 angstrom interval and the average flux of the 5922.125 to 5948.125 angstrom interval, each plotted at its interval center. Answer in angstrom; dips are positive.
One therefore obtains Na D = 1.2 angstrom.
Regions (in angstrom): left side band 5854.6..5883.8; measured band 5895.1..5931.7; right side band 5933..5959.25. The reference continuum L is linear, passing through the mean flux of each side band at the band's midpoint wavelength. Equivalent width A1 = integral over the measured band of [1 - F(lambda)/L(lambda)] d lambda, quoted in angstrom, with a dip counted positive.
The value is 0.9 angstrom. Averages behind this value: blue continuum 10.9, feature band 10.9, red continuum 11.4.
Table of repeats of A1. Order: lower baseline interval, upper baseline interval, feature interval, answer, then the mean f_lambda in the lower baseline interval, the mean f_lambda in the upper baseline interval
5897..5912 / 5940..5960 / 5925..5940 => -0.3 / 10.8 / 11.3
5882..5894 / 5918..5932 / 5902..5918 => 0.3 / 11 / 11.4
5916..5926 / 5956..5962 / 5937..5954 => 0.5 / 11.6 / 11.9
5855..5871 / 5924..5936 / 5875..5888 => -0.7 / 10.7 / 10.9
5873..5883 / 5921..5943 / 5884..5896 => 0.2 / 10.9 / 11.1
